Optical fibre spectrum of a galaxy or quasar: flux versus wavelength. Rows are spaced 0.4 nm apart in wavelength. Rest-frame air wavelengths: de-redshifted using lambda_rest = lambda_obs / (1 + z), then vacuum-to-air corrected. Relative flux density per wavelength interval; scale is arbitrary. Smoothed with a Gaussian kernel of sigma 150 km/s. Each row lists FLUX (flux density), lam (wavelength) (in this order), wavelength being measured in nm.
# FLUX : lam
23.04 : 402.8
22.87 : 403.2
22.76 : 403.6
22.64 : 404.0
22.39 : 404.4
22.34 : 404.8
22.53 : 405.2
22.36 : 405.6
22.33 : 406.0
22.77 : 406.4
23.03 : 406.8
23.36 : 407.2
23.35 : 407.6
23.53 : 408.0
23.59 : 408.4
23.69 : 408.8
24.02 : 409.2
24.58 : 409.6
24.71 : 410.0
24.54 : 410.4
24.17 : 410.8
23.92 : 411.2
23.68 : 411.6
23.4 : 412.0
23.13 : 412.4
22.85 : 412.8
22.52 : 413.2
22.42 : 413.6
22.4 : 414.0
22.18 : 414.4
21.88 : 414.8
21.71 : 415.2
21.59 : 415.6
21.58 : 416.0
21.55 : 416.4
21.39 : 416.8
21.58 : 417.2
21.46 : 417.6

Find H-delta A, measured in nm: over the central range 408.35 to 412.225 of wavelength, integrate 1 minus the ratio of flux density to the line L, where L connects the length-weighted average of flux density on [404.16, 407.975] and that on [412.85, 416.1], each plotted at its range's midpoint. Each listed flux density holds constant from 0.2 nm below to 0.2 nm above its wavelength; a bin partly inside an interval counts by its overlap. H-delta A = -0.28 nm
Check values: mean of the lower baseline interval 22.8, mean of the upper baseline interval 22.1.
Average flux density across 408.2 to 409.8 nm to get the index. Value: 24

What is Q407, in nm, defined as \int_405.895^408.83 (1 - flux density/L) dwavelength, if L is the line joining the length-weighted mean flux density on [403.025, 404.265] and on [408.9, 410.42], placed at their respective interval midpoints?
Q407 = 0.069 nm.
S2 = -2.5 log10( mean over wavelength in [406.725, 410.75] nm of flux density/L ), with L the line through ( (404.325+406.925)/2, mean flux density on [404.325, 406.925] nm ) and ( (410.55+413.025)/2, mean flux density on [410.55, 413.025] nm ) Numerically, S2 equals -0.04 mag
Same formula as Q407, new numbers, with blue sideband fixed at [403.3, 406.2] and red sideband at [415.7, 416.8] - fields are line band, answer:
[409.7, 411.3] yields -0.17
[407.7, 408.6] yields -0.05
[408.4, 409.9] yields -0.13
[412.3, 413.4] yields -0.05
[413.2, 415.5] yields -0.05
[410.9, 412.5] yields -0.12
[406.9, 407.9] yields -0.05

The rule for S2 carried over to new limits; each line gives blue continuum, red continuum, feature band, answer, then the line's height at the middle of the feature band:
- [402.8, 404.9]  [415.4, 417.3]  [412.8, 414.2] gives -0.035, 21.8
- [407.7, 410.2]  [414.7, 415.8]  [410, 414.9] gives -0.021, 22.7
